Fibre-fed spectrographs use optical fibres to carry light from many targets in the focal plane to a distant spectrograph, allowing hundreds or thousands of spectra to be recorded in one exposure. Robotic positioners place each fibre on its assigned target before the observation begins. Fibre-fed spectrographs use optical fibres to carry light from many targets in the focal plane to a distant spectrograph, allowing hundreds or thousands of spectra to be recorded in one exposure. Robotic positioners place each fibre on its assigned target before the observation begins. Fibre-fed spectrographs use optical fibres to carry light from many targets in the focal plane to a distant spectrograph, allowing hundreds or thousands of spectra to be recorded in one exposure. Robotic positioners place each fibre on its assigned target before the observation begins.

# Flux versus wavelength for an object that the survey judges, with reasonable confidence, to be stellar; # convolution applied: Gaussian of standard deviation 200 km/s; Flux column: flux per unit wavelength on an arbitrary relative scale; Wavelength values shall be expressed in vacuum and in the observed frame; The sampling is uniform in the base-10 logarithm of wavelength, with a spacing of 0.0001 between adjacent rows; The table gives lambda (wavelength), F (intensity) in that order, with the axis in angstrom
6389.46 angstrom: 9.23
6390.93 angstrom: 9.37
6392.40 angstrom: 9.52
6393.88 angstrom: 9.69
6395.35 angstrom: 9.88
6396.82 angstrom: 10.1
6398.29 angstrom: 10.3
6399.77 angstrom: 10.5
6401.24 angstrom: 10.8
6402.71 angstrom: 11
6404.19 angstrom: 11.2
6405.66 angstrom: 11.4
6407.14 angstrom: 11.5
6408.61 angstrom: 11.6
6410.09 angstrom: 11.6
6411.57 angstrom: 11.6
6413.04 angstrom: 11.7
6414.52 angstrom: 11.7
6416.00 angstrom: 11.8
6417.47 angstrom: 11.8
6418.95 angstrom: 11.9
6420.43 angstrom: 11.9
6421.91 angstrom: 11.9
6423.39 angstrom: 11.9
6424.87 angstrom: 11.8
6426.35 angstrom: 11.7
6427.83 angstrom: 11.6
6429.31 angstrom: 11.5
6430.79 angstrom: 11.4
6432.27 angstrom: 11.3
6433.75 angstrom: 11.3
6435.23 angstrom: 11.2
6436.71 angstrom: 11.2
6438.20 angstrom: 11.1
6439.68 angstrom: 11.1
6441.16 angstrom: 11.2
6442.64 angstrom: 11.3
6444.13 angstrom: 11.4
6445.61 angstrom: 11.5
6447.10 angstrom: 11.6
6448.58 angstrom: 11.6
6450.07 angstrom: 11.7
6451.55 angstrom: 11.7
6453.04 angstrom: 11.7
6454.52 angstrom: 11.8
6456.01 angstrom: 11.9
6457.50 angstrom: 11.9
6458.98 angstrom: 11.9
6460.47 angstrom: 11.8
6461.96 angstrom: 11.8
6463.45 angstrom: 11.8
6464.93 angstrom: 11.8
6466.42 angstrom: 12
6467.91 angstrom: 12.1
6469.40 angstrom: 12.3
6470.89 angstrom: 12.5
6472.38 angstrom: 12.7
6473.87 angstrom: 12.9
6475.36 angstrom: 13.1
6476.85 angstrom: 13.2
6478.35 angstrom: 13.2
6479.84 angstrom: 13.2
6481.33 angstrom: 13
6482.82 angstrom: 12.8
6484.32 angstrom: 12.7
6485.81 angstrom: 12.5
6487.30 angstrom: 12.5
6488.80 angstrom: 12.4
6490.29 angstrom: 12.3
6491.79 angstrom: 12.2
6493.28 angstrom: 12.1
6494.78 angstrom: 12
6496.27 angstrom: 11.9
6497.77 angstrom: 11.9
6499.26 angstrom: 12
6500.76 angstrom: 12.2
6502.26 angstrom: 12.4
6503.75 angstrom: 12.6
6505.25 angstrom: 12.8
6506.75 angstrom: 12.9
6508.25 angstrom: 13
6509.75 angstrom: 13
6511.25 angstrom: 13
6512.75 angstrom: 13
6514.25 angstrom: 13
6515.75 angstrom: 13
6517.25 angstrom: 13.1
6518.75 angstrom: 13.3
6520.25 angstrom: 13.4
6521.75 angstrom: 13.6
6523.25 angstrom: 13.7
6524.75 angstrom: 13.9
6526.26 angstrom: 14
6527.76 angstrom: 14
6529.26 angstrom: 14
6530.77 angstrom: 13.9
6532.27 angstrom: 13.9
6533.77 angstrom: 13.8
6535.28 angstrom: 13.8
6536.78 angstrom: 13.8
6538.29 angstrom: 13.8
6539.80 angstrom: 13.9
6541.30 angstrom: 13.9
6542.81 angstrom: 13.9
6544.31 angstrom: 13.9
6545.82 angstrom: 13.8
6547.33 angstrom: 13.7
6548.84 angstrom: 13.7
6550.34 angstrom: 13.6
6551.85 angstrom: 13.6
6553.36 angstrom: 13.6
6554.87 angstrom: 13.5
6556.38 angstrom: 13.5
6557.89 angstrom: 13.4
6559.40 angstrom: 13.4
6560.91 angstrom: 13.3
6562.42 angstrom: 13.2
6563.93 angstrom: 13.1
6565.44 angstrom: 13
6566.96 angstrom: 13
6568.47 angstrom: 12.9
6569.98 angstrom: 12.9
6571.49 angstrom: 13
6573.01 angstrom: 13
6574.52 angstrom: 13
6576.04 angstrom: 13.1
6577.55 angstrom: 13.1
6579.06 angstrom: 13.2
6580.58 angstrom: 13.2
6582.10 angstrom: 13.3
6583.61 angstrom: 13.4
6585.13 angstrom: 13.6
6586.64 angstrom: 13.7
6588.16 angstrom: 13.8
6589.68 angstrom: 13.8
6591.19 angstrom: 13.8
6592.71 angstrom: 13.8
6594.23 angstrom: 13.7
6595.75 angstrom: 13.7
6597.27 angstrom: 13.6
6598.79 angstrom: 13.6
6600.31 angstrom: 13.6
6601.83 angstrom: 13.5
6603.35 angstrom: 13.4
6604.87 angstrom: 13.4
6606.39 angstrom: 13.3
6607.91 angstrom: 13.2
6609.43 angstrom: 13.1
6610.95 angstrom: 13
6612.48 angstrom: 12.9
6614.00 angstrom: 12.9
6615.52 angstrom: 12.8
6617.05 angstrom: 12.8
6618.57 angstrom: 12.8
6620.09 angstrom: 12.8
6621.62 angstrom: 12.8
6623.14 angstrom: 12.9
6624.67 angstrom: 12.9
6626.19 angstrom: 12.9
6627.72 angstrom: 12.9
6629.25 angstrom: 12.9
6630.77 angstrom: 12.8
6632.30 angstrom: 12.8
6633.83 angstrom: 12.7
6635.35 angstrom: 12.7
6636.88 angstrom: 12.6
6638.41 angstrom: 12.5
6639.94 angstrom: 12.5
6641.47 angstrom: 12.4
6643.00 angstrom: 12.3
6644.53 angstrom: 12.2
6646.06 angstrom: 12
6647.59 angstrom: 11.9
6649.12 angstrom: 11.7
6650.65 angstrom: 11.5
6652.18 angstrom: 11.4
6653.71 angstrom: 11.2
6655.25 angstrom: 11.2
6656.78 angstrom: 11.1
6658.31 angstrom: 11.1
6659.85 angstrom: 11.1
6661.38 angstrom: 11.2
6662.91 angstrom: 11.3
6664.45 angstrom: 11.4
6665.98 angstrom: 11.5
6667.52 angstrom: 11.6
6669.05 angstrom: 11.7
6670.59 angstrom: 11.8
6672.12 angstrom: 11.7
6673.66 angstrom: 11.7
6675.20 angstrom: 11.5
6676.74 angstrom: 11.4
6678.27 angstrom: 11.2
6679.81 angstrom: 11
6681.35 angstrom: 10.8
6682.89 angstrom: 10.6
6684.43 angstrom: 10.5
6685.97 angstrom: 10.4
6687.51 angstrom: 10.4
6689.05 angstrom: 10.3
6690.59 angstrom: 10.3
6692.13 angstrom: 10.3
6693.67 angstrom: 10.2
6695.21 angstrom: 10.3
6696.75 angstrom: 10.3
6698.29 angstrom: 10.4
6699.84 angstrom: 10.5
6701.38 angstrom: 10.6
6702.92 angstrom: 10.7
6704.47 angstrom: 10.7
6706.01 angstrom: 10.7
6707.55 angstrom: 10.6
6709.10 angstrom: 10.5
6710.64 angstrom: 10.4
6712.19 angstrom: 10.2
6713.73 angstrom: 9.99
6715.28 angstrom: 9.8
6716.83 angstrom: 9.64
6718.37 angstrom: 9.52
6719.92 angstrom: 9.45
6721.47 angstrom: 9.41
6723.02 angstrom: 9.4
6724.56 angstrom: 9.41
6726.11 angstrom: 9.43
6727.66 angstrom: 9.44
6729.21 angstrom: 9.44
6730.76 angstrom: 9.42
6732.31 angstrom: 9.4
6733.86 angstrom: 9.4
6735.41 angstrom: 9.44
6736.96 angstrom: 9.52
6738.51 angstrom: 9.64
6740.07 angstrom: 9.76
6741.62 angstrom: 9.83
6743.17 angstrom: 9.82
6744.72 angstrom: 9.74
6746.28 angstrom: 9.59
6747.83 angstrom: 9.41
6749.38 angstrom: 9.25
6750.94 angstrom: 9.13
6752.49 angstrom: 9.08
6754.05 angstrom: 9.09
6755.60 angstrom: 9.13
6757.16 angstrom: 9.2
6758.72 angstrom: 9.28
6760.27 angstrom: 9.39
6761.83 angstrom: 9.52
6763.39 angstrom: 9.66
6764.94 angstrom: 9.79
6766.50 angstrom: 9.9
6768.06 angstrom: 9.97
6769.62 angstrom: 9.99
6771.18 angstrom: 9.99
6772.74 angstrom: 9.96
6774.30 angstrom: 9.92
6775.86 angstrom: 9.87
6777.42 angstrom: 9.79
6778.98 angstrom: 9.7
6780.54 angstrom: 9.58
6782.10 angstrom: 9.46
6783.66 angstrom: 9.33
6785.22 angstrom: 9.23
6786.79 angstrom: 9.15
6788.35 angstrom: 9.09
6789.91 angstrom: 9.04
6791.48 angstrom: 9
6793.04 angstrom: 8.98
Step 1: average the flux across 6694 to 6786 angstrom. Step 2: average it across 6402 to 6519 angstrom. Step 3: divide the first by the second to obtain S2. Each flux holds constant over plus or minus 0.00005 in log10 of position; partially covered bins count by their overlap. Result 0.81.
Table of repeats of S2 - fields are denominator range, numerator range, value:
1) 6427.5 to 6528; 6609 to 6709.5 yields 0.94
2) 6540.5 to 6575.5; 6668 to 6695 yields 0.82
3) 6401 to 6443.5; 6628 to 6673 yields 1.04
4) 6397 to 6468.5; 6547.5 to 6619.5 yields 1.16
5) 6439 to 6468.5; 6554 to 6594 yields 1.14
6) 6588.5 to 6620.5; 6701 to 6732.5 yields 0.74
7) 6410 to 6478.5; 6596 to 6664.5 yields 1.06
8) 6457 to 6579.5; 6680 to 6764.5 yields 0.76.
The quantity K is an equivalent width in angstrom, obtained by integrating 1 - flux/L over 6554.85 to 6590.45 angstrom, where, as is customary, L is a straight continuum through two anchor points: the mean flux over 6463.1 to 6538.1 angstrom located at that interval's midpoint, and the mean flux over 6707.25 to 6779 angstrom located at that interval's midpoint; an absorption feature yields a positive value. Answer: -3.99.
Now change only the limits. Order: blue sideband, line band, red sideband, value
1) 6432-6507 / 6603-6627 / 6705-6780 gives -4.9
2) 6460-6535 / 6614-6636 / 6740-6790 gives -3.1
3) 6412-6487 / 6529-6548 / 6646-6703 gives -3.7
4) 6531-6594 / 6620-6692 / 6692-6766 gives -2.0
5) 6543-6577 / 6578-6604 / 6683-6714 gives -1.8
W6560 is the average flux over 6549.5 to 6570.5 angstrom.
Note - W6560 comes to 13.3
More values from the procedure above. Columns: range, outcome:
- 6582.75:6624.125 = 13.3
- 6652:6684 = 11.3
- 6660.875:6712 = 10.9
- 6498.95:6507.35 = 12.5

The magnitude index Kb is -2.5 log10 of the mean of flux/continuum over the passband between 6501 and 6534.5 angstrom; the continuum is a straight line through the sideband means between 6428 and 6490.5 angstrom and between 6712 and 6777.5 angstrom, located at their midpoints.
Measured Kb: -0.16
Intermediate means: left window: 12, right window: 9.57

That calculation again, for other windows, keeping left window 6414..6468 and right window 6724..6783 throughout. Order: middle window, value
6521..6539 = -0.25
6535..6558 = -0.25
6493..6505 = -0.09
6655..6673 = -0.13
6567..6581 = -0.21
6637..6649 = -0.19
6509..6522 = -0.18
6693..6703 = -0.05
